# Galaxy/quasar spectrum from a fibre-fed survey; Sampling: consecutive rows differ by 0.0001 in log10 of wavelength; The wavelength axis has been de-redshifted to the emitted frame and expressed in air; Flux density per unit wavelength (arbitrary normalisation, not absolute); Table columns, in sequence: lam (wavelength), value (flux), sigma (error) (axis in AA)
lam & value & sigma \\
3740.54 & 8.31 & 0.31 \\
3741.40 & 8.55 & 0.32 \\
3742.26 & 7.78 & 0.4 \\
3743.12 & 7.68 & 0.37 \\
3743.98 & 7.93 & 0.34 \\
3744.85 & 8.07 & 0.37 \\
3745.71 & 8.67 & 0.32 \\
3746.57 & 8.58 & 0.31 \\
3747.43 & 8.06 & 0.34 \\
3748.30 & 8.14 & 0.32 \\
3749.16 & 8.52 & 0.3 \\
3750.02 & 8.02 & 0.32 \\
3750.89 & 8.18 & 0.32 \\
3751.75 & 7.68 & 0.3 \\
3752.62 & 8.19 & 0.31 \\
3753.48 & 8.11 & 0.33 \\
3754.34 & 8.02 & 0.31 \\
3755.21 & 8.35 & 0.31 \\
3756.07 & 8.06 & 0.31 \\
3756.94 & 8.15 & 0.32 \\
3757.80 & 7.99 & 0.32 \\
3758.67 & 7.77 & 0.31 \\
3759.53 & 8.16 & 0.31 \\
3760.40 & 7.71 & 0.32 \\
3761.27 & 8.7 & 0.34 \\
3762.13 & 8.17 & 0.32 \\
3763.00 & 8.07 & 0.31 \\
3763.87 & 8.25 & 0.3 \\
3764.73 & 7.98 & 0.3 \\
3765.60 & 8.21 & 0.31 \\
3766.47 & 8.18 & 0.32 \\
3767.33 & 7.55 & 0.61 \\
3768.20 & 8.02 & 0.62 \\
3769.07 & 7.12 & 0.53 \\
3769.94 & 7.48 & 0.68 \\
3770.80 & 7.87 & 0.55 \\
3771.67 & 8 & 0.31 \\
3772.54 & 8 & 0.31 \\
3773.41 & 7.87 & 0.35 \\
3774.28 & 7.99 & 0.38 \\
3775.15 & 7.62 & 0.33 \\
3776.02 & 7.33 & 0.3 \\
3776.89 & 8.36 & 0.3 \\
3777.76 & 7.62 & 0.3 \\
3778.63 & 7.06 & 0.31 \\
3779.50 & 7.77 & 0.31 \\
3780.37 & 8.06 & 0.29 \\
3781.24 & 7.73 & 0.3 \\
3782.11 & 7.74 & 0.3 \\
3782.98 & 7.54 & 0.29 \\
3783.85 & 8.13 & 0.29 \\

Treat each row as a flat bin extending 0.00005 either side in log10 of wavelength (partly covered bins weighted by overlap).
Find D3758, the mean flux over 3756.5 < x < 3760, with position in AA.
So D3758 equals 8.01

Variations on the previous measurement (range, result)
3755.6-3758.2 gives 8.09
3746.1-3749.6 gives 8.34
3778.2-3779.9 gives 7.41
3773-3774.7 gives 7.93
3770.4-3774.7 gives 7.94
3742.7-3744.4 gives 7.81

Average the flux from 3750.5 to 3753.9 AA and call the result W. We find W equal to 8.04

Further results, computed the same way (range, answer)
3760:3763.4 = 8.16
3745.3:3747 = 8.64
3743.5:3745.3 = 7.98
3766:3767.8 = 7.88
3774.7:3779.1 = 7.6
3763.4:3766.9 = 8.16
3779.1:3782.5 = 7.83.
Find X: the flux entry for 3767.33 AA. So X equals 7.55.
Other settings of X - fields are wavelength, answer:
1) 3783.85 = 8.13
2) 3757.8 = 7.99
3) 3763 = 8.07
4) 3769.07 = 7.12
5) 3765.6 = 8.21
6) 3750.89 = 8.18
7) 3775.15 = 7.62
